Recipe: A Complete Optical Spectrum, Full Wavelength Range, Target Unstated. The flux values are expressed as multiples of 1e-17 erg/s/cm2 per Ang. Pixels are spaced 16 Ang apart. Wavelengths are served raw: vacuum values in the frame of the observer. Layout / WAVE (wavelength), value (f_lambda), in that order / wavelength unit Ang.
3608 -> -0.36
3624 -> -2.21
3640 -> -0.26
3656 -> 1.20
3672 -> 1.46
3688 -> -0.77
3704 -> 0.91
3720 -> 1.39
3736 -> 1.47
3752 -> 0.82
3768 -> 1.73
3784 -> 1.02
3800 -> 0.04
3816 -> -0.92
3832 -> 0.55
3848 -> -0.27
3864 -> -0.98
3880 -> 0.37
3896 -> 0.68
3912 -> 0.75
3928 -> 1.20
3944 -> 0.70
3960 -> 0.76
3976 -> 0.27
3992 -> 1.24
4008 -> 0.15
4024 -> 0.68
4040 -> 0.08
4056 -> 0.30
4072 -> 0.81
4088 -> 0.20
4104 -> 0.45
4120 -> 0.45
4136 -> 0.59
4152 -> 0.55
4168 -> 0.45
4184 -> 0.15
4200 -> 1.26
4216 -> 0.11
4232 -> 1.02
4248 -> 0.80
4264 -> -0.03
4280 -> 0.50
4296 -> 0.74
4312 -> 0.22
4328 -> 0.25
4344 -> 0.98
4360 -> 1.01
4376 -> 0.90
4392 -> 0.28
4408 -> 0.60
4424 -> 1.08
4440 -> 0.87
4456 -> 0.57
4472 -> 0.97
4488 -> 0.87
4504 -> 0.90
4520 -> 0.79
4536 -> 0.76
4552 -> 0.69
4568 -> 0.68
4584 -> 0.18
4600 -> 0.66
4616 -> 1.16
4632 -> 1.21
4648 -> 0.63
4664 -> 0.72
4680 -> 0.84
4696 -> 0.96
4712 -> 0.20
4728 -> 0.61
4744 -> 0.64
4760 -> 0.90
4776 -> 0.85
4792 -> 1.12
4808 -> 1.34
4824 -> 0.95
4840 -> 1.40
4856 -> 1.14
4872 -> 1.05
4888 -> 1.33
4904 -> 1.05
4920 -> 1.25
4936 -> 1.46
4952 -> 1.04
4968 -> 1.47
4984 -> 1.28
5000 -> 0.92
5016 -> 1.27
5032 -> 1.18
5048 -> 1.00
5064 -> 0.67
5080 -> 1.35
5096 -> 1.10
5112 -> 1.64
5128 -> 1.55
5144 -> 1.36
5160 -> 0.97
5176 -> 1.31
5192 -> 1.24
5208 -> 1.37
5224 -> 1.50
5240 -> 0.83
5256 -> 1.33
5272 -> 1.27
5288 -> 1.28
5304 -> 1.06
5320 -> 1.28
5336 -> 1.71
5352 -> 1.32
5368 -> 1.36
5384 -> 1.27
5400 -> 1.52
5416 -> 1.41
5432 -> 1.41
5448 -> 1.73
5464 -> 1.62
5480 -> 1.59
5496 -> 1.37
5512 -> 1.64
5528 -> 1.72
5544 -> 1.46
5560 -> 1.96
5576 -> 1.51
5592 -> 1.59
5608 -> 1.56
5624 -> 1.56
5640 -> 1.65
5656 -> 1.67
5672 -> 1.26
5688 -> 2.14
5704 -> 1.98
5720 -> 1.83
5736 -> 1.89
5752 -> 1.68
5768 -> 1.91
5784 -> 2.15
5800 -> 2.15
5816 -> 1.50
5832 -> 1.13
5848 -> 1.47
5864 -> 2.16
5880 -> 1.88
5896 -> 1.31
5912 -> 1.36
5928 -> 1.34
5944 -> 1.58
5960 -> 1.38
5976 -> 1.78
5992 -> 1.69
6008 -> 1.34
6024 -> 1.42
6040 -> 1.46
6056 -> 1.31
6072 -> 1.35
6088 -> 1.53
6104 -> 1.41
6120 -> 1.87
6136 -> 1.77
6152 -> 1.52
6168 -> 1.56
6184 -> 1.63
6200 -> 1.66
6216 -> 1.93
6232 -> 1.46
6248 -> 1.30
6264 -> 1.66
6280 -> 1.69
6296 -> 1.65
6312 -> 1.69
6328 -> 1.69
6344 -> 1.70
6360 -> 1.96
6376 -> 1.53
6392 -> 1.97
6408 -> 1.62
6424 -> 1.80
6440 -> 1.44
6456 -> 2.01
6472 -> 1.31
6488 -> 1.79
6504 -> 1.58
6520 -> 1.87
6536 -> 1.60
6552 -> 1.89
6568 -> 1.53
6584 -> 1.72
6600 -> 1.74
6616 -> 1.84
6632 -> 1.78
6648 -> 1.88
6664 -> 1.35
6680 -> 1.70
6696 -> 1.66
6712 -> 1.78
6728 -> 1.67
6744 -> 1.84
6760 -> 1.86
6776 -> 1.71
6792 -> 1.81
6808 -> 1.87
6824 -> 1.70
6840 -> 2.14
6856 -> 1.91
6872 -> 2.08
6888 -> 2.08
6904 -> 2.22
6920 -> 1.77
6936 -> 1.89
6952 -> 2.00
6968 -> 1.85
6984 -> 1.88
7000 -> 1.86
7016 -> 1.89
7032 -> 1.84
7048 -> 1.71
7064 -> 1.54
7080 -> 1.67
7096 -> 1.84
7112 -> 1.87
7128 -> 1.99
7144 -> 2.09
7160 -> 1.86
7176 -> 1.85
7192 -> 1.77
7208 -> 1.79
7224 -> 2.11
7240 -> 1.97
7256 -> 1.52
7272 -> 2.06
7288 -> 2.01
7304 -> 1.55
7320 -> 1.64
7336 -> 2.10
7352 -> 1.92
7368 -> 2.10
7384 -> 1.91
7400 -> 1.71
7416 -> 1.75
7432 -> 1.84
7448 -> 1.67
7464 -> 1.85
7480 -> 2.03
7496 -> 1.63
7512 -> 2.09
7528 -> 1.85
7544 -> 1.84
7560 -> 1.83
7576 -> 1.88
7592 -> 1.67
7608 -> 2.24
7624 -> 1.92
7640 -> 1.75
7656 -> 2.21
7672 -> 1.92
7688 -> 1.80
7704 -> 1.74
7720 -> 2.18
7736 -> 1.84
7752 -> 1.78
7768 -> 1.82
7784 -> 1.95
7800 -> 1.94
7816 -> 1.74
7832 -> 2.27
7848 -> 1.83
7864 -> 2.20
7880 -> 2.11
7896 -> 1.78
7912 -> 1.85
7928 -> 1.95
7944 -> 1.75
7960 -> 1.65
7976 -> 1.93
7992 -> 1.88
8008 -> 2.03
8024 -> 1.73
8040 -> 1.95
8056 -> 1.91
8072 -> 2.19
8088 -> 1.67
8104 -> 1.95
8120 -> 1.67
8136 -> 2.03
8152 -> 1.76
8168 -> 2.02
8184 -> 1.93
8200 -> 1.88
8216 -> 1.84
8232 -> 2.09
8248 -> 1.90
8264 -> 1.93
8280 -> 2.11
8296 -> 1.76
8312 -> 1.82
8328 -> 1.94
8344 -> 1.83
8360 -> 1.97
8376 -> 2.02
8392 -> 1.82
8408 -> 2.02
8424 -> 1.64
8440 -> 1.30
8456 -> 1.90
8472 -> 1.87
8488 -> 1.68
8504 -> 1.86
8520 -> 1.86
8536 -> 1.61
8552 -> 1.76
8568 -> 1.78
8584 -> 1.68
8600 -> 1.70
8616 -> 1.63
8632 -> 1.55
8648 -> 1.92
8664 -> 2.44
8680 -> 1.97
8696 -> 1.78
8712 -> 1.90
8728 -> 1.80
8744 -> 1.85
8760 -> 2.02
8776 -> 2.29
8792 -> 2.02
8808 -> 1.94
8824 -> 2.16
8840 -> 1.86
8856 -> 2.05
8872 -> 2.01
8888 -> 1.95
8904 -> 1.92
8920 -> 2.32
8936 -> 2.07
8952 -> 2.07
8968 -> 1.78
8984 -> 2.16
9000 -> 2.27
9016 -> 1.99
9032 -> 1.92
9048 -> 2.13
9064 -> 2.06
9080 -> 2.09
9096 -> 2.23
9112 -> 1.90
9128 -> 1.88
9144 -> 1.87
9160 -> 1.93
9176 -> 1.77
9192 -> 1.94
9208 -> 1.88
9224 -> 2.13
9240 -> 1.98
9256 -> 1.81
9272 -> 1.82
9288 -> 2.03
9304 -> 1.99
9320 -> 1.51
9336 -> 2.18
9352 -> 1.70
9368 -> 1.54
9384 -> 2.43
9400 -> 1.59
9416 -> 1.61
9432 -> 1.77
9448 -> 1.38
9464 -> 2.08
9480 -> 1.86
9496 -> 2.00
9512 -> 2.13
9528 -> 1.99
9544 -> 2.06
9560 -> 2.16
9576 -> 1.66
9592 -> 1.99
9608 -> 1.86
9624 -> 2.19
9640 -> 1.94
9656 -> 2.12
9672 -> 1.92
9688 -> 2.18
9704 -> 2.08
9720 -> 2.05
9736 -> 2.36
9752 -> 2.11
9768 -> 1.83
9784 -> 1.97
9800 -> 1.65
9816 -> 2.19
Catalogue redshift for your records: 0.197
